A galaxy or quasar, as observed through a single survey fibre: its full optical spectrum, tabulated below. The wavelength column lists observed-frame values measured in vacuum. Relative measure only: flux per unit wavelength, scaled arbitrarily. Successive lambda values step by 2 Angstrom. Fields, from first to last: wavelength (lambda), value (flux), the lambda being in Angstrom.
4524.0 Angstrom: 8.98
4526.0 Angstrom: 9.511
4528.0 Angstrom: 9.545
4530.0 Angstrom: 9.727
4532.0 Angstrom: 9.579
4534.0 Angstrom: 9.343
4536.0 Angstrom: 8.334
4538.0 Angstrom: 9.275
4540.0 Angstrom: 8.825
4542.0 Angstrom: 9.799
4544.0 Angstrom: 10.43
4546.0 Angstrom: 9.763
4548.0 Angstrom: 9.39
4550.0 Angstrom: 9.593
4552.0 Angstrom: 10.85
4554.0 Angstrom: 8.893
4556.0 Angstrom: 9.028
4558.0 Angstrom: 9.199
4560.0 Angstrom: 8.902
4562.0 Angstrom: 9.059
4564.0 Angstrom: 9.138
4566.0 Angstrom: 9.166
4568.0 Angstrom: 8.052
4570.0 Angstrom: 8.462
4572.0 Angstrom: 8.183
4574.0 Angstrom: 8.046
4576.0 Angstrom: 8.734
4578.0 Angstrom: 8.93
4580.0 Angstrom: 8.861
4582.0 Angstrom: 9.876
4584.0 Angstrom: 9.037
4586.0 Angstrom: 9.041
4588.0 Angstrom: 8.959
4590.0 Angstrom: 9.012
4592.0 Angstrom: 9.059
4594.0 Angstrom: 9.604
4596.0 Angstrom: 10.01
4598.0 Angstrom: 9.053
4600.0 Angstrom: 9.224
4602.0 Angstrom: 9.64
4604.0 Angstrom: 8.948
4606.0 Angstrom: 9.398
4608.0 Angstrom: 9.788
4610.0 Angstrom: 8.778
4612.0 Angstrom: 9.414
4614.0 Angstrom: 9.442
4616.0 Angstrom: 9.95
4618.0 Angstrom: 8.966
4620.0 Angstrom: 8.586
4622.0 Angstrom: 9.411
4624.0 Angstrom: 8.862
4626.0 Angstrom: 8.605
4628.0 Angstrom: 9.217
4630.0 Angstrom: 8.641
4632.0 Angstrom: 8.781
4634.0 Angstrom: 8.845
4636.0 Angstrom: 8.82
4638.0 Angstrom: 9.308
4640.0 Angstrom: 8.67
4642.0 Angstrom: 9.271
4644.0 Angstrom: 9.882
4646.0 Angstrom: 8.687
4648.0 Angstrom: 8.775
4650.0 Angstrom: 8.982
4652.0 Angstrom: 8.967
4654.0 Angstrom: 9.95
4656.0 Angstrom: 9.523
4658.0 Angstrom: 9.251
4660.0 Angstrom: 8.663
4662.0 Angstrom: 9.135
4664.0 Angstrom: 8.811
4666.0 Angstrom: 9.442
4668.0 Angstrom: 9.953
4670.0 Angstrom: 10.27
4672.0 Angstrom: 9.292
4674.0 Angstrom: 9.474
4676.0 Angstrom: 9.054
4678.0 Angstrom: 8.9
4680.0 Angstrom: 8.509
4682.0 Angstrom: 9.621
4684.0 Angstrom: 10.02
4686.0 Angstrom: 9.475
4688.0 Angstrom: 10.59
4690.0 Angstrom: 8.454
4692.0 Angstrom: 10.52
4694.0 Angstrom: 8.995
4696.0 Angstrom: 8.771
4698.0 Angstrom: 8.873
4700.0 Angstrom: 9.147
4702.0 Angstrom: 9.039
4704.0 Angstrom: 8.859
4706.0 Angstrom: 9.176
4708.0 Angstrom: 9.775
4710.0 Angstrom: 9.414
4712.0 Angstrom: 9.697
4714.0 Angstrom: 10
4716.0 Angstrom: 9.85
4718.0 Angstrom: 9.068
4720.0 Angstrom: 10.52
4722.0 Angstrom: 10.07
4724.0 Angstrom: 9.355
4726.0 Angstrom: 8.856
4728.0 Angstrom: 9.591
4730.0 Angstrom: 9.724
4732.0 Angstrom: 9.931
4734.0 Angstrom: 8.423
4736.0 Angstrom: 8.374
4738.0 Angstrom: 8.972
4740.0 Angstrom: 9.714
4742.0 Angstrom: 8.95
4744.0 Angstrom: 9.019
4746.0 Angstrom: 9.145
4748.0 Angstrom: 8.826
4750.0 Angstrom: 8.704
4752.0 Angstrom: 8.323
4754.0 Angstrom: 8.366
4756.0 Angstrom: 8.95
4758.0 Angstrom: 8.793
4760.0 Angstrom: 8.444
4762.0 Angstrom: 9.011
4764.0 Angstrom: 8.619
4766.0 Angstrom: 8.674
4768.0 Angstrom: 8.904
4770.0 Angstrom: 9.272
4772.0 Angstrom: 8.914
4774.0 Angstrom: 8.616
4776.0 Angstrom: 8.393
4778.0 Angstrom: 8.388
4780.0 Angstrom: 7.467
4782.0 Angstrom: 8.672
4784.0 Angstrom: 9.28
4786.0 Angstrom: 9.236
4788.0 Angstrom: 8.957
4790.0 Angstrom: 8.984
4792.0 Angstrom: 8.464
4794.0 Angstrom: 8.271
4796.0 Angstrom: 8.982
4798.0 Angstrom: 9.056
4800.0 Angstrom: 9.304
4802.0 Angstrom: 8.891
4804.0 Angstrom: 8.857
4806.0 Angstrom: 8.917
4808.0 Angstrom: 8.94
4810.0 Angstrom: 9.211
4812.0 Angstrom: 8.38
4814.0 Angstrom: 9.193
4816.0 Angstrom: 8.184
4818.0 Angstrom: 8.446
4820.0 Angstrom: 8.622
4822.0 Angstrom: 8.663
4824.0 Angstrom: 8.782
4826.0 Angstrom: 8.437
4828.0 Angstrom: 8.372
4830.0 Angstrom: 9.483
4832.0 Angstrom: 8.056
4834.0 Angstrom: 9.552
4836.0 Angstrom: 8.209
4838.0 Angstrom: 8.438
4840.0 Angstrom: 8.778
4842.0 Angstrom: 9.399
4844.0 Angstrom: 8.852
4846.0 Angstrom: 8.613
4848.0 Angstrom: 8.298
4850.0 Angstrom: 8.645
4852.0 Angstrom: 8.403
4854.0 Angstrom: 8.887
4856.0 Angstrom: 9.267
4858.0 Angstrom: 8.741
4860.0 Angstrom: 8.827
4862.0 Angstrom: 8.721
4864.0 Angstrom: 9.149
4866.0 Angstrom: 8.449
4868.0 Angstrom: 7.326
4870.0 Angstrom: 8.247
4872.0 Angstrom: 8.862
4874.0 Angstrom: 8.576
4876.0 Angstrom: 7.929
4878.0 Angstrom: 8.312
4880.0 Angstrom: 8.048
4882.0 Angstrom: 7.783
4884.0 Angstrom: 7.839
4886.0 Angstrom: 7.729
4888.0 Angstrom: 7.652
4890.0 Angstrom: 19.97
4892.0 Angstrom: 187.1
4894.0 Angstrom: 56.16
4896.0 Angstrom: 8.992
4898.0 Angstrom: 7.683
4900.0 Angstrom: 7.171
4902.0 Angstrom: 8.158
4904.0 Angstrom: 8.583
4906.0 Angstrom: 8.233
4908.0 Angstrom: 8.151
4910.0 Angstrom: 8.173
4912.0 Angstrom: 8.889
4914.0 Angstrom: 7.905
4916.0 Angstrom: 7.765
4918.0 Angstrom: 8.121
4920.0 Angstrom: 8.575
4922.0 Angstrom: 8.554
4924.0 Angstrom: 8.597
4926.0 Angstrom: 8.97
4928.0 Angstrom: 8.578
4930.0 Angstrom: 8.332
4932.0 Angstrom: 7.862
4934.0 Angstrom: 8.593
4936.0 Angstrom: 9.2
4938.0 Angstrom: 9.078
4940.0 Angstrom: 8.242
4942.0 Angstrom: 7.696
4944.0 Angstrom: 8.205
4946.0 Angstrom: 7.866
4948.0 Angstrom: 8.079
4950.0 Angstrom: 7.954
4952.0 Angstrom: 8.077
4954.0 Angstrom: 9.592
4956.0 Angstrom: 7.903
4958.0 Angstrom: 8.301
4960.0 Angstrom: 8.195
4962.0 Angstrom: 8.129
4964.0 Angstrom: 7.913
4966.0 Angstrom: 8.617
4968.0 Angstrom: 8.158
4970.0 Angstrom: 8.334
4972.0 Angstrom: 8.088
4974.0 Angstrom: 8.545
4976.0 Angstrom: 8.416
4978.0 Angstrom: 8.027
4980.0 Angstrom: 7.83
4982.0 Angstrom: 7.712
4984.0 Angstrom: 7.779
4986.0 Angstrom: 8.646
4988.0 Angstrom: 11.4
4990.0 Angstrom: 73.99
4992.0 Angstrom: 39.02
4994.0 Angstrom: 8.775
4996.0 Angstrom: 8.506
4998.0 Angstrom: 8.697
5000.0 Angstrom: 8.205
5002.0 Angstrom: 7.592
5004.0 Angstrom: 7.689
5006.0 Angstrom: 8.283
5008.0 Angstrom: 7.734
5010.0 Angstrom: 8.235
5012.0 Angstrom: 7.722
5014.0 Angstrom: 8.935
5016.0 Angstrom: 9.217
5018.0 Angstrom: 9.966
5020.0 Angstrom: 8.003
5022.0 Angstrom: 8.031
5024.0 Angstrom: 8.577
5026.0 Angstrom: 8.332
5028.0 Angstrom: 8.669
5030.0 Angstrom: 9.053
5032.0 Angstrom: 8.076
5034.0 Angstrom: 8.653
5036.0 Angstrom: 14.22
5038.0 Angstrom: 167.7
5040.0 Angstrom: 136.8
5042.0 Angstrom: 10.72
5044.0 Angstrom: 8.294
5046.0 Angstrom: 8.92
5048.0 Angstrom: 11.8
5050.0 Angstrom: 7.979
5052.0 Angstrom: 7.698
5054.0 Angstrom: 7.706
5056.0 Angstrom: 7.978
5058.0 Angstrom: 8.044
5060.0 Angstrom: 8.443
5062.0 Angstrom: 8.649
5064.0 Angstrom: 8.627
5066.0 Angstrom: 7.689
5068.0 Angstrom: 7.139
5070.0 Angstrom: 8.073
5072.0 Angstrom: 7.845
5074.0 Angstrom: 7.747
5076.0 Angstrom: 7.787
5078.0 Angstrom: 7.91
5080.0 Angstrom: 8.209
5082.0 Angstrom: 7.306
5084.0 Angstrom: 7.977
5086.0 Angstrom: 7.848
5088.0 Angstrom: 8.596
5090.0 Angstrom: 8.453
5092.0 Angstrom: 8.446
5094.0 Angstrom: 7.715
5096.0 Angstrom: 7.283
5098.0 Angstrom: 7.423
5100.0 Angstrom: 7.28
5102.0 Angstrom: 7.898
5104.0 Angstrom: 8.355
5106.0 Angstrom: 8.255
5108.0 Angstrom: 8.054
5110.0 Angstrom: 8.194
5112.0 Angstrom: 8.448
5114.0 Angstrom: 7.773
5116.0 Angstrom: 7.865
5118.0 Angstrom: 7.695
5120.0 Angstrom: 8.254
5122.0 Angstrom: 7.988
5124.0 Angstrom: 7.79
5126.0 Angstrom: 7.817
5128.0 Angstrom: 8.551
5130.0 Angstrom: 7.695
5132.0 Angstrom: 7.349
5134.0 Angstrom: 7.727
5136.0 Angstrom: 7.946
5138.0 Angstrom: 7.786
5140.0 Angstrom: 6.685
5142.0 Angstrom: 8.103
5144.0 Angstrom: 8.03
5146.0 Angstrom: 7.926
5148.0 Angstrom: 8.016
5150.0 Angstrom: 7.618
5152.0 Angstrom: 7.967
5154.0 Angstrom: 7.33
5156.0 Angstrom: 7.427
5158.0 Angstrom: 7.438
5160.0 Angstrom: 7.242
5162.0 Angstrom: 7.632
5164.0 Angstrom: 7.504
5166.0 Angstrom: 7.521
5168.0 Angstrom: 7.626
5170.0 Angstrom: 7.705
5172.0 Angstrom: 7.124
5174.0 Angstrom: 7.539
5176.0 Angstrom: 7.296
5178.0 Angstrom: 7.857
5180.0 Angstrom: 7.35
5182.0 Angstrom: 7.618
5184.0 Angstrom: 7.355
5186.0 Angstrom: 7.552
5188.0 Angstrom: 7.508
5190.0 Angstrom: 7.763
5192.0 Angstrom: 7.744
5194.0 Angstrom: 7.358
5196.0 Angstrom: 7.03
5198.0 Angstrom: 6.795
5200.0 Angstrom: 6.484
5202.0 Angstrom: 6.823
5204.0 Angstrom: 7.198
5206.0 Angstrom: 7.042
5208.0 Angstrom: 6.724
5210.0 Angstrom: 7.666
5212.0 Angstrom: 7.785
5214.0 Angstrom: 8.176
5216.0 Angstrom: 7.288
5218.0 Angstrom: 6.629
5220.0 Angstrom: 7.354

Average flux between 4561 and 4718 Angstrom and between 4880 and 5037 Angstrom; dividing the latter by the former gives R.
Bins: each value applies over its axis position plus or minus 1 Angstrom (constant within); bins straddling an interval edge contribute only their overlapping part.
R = 1.38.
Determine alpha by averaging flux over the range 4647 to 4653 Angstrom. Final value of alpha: 8.91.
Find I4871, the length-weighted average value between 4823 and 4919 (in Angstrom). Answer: 13.4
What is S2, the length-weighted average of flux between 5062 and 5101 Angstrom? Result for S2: 7.88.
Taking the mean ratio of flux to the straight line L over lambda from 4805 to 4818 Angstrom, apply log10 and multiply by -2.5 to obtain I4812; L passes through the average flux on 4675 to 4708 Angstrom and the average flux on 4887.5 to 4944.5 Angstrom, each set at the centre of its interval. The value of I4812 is 0.45 mag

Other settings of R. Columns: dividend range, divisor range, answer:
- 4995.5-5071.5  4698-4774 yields 1.77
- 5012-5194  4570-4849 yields 1.24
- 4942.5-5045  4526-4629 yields 1.74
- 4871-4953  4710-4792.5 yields 1.56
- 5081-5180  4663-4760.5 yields 0.84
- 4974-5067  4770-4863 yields 1.93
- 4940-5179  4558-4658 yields 1.25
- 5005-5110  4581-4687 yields 1.50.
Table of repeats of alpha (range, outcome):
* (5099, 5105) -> 7.84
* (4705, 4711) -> 9.46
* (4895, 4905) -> 8.12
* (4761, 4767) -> 8.77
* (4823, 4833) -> 8.63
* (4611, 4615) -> 9.43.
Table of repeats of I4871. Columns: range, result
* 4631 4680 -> 9.18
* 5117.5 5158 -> 7.78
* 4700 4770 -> 9.15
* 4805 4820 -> 8.74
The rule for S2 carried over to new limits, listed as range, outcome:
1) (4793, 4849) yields 8.76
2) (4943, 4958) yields 8.24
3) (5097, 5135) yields 7.92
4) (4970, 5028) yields 11.7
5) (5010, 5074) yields 17.7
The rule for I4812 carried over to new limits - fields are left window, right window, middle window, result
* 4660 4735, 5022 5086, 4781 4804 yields 0.28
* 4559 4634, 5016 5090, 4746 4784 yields 0.33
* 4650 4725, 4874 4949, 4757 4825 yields 0.32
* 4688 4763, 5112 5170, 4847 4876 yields 0.02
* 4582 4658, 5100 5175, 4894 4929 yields -0.15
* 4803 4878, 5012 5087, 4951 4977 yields 0.49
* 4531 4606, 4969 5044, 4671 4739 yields 0.29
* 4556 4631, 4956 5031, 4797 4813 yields 0.13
